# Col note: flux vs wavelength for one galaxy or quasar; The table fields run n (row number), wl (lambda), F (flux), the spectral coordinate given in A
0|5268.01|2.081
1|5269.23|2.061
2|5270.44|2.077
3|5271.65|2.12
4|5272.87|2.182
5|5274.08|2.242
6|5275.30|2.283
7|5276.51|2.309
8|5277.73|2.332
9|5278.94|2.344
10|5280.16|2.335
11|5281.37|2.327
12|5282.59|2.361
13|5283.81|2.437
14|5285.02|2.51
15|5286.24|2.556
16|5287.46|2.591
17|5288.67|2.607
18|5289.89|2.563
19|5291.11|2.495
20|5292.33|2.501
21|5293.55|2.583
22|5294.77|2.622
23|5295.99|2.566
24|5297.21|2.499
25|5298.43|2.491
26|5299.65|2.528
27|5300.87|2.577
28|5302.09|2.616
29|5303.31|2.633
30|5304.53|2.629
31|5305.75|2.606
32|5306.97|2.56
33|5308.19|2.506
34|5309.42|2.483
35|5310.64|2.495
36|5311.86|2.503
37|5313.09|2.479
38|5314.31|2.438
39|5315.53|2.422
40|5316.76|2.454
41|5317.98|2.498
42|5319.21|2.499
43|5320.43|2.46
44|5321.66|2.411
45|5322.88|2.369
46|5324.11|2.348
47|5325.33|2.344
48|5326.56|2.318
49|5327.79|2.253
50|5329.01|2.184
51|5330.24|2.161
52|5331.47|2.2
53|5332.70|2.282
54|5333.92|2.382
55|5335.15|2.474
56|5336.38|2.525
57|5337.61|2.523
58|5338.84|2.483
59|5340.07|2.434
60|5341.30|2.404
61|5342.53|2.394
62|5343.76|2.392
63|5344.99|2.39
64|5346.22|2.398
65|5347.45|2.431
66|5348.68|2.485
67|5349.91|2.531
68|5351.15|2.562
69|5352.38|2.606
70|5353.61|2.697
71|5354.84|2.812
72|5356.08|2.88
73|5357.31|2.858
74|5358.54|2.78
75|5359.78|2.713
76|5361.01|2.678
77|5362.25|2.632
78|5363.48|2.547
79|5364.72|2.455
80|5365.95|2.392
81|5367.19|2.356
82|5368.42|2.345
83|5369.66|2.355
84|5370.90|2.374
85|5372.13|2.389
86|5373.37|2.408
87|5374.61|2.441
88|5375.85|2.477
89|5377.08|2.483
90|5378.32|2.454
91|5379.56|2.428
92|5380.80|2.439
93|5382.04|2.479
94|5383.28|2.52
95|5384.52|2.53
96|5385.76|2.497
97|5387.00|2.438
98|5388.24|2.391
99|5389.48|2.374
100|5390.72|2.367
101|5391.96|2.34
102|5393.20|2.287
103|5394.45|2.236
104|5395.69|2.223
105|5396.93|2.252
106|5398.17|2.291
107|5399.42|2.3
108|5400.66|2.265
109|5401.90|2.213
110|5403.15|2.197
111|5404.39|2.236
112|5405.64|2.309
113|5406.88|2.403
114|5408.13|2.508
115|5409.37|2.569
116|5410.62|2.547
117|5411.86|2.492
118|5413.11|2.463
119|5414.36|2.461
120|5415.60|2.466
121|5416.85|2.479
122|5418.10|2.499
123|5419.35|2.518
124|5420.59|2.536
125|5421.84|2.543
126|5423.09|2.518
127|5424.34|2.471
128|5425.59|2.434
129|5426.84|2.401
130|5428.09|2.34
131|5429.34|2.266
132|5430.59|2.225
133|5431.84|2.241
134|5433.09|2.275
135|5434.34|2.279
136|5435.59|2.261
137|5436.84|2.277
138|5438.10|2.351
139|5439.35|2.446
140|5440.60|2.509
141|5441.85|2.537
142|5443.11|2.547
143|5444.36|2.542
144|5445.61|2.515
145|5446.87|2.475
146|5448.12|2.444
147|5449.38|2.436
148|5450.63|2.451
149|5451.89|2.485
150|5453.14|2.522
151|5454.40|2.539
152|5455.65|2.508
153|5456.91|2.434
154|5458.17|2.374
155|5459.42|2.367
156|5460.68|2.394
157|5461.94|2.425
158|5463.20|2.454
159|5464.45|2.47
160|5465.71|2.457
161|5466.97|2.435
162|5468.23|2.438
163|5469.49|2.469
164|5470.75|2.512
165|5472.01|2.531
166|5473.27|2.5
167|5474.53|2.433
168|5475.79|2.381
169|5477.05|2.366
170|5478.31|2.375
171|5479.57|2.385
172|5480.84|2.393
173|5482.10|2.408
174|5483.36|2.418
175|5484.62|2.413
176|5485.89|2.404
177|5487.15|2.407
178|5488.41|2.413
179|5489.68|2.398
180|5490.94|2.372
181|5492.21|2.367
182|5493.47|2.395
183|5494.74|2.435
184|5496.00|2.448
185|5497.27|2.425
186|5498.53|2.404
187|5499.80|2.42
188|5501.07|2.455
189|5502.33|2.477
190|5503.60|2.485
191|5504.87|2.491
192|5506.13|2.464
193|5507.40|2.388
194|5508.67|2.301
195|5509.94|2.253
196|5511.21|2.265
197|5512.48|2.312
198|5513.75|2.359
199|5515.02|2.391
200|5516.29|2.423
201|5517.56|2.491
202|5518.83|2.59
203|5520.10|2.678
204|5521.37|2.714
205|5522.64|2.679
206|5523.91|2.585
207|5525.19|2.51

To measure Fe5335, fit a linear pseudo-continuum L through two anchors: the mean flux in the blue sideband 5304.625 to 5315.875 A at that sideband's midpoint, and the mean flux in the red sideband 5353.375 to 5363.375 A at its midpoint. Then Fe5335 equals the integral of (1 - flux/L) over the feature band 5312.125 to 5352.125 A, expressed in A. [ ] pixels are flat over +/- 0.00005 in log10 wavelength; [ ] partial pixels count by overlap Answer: 3.2 A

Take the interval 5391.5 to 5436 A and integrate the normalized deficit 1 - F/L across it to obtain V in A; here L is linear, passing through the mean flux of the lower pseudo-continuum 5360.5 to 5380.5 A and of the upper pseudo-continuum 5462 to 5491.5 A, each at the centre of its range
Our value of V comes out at 1.26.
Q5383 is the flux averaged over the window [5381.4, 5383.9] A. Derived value 2.5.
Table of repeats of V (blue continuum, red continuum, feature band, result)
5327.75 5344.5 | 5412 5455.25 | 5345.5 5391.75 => -2.4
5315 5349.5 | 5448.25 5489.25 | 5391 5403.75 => 0.8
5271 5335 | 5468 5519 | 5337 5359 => -1.2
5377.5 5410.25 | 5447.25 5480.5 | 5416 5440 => 0.2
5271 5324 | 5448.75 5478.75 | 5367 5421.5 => 1.2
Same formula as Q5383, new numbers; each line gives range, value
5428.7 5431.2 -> 2.25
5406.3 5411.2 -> 2.51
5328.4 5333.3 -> 2.2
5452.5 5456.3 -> 2.52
